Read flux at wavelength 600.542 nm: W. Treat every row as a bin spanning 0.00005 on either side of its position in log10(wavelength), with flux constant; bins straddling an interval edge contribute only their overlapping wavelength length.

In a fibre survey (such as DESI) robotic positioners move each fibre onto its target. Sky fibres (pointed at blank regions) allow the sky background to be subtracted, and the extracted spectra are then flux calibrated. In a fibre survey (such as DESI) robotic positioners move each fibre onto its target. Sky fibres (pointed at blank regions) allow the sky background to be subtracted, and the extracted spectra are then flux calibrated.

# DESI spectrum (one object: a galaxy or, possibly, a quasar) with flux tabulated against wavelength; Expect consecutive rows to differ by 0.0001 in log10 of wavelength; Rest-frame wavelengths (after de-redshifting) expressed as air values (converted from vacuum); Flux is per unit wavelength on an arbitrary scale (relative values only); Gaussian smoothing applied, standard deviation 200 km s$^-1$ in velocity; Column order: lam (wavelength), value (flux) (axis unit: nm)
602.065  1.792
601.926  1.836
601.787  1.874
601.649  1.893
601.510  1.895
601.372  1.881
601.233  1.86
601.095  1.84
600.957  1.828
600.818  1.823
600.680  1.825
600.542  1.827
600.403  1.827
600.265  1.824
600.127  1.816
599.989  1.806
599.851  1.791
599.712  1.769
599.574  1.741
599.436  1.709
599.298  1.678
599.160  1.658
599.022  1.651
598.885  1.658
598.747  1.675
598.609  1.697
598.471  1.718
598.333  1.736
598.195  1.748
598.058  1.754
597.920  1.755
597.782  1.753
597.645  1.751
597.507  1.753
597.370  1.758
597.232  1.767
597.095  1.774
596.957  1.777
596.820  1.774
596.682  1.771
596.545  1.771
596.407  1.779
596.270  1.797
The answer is 1.827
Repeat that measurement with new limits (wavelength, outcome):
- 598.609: 1.697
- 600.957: 1.828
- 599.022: 1.651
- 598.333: 1.736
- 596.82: 1.774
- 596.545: 1.771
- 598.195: 1.748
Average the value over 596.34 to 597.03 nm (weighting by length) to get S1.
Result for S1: 1.77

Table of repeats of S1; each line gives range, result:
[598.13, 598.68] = 1.72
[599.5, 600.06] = 1.77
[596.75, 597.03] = 1.77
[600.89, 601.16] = 1.84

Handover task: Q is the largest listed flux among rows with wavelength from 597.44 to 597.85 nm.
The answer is 1.753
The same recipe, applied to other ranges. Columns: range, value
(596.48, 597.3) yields 1.777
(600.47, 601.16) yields 1.84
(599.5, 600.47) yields 1.827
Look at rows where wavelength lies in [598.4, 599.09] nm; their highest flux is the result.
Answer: 1.718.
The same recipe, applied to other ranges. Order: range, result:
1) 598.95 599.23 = 1.658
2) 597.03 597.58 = 1.774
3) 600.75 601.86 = 1.895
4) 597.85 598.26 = 1.755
